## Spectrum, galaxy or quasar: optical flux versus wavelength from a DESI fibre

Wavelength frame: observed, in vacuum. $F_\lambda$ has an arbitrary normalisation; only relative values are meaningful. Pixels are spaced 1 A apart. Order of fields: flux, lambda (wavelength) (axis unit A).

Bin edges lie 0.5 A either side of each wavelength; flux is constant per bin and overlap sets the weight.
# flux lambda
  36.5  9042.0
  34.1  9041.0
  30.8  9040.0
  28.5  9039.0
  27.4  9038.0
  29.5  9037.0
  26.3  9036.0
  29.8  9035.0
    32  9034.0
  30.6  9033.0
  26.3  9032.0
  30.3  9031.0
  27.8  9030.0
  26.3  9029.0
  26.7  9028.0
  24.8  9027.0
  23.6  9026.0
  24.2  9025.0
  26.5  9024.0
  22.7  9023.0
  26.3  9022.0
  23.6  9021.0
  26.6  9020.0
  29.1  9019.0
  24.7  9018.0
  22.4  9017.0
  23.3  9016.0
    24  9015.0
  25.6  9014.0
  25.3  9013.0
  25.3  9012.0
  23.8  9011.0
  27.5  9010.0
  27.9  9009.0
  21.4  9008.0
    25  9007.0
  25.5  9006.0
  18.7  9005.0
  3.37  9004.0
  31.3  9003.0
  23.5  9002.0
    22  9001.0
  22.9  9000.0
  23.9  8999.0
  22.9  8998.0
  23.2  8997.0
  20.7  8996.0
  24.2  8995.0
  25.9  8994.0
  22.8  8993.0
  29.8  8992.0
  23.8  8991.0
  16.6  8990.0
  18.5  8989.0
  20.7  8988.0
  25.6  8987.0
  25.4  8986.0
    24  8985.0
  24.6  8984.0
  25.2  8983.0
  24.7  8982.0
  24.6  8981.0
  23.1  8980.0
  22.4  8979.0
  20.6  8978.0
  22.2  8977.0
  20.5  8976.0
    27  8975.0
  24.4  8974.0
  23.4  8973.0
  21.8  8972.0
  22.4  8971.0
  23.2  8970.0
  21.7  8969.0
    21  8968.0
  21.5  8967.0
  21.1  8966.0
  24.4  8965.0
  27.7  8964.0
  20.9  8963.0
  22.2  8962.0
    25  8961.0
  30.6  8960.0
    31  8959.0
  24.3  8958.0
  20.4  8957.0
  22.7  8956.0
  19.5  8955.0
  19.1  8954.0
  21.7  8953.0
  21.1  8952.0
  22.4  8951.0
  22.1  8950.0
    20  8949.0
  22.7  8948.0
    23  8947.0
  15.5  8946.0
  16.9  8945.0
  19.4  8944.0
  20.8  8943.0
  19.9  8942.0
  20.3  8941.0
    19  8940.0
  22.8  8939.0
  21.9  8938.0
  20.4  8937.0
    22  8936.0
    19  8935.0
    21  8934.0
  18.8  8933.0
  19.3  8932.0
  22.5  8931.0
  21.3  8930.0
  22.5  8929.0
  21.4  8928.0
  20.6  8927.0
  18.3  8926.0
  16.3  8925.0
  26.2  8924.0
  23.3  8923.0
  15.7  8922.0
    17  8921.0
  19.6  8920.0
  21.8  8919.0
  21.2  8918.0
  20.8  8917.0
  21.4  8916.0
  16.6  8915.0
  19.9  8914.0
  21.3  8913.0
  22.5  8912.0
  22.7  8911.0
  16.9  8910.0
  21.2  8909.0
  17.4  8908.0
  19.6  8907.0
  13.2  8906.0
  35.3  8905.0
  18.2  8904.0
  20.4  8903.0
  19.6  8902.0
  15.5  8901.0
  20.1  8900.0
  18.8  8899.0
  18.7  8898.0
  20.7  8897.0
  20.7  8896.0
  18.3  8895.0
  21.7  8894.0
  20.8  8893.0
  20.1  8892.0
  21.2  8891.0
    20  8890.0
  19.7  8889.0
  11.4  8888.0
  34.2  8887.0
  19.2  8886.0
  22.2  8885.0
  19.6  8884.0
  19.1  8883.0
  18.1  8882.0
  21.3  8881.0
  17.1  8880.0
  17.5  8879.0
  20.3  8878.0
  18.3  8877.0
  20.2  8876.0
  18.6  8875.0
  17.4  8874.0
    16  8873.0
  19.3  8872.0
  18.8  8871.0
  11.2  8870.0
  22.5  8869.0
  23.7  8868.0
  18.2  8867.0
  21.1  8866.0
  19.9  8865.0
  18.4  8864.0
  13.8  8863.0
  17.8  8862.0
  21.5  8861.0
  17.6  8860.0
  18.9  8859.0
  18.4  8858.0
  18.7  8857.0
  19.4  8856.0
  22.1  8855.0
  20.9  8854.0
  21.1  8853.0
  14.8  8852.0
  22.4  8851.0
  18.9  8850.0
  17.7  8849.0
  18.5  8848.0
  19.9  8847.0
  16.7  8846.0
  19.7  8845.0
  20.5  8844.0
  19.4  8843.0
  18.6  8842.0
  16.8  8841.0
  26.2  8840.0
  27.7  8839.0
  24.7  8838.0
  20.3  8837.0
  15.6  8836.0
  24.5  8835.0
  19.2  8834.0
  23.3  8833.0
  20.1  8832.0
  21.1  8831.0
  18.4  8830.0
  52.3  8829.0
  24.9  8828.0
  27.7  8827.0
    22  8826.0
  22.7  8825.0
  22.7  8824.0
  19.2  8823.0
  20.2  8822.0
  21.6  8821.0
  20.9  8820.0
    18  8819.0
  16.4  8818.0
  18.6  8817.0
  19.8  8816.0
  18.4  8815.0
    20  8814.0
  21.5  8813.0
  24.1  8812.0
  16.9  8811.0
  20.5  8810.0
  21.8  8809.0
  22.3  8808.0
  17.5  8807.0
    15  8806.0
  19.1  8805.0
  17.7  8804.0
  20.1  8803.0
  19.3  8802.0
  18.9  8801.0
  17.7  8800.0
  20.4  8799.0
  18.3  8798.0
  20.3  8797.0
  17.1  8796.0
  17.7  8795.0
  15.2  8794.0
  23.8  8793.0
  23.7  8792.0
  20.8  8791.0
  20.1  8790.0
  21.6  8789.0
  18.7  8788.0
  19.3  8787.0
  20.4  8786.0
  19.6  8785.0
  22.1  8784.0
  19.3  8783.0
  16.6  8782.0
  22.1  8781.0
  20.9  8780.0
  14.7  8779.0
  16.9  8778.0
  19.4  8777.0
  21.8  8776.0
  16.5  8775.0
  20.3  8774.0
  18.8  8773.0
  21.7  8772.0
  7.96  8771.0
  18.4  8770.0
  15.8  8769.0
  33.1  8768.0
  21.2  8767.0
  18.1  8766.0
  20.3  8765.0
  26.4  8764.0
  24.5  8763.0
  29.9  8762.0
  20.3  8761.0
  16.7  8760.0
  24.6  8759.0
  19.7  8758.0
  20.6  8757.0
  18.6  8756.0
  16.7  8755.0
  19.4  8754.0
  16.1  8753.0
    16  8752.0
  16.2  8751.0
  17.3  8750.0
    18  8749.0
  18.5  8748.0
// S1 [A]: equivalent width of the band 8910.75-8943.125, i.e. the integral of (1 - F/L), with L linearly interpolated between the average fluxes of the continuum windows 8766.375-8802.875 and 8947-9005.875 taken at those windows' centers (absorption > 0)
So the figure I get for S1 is 2.11 A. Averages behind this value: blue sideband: 19.5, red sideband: 22.8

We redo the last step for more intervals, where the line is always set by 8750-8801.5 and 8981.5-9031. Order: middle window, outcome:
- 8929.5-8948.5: 2.0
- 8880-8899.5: 1.4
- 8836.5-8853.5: 0.6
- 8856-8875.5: 2.6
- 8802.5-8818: 0.7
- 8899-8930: 2.9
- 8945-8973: 0.8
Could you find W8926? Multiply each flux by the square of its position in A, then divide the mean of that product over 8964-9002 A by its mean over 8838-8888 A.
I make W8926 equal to 1.21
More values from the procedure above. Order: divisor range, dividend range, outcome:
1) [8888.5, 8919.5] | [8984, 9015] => 1.18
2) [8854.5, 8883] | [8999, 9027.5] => 1.32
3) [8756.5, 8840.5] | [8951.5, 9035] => 1.20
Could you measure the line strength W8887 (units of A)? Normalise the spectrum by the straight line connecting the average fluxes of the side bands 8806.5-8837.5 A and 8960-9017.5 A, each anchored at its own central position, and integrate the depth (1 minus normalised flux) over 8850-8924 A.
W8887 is 8.8 A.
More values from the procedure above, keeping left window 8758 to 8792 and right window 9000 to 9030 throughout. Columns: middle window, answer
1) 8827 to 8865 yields 0.94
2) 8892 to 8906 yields 1.22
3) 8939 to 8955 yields 1.93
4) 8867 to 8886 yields 2.61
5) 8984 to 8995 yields 0.18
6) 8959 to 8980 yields 0.07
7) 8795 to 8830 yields 0.05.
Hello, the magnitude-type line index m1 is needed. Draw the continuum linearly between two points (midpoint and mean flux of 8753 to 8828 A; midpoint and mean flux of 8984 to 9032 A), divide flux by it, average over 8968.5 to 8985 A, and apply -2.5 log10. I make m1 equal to 0.01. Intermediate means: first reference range 20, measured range 23.3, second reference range 24.1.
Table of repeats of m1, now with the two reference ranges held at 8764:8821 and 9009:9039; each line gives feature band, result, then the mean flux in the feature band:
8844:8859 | 0.11 mag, 19.3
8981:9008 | 0.12 mag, 22.9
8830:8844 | -0.02 mag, 21.2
